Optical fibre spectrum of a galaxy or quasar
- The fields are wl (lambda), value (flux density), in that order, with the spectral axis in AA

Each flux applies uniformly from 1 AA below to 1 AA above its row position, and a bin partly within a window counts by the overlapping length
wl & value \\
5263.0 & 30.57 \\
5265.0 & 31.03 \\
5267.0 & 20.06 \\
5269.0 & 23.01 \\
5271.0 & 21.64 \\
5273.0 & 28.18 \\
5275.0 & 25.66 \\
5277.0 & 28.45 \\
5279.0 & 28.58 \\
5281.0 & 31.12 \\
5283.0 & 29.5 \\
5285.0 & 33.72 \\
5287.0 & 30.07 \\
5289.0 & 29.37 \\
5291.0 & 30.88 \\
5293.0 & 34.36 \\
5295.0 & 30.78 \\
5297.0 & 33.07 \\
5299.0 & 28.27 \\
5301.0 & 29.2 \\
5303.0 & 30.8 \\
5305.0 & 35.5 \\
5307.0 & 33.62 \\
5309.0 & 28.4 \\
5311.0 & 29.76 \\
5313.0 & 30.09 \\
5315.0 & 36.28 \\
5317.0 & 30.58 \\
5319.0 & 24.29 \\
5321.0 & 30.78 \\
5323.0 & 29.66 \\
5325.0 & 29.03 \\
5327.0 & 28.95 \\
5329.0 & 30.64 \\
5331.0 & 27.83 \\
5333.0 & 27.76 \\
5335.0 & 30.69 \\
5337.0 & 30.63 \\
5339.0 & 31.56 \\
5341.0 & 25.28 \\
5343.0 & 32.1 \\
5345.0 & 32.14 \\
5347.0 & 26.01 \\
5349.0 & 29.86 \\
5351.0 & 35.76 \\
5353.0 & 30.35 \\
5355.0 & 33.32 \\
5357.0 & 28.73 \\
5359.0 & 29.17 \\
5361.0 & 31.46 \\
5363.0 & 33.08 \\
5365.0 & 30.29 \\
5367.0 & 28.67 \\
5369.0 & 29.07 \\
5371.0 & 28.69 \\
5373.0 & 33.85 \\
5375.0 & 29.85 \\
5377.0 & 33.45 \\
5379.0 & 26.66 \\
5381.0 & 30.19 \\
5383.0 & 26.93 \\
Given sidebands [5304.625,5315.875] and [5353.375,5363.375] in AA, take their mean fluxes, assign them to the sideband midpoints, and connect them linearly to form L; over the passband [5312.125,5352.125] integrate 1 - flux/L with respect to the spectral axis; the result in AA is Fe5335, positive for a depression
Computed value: 2.0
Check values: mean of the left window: 32.1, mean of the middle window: 30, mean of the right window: 31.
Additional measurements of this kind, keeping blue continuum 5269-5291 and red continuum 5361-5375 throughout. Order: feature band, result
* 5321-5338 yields 0.11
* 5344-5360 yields -0.23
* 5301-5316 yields -1.39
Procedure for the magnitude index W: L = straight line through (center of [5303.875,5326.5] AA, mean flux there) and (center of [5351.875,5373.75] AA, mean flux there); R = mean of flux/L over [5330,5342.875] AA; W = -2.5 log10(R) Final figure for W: 0.05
